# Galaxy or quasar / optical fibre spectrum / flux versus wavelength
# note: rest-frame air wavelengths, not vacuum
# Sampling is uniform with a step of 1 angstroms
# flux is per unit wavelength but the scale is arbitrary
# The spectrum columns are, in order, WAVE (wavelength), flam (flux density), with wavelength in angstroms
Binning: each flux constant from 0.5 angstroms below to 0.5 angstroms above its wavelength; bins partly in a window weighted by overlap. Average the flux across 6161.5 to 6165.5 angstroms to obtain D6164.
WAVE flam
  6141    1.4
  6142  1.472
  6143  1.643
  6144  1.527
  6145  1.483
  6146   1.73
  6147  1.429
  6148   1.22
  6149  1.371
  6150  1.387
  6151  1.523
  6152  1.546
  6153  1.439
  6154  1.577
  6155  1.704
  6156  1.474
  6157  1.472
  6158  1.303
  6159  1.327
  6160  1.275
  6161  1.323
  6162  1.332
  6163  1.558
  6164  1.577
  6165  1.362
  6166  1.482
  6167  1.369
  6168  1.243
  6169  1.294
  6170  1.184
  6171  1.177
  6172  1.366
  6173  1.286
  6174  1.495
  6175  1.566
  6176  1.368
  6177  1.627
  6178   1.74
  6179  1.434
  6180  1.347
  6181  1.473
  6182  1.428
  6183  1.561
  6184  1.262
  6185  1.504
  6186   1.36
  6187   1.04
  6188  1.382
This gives 1.46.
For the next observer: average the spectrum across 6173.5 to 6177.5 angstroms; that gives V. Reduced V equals 1.51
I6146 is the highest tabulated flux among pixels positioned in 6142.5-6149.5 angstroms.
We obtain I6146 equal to 1.73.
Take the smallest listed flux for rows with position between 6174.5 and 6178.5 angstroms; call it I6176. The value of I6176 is 1.368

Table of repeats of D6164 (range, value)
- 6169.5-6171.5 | 1.18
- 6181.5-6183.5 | 1.49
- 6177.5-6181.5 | 1.5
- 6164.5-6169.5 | 1.35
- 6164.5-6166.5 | 1.42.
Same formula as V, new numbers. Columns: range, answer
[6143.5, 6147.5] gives 1.54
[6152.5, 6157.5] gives 1.53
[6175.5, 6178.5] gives 1.58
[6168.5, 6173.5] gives 1.26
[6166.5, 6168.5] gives 1.31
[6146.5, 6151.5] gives 1.39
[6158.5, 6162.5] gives 1.31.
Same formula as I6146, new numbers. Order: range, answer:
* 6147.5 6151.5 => 1.523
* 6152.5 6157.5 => 1.704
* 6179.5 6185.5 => 1.561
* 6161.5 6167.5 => 1.577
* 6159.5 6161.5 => 1.323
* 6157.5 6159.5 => 1.327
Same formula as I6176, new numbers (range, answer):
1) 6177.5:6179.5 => 1.434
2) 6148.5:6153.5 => 1.371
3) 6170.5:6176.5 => 1.177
